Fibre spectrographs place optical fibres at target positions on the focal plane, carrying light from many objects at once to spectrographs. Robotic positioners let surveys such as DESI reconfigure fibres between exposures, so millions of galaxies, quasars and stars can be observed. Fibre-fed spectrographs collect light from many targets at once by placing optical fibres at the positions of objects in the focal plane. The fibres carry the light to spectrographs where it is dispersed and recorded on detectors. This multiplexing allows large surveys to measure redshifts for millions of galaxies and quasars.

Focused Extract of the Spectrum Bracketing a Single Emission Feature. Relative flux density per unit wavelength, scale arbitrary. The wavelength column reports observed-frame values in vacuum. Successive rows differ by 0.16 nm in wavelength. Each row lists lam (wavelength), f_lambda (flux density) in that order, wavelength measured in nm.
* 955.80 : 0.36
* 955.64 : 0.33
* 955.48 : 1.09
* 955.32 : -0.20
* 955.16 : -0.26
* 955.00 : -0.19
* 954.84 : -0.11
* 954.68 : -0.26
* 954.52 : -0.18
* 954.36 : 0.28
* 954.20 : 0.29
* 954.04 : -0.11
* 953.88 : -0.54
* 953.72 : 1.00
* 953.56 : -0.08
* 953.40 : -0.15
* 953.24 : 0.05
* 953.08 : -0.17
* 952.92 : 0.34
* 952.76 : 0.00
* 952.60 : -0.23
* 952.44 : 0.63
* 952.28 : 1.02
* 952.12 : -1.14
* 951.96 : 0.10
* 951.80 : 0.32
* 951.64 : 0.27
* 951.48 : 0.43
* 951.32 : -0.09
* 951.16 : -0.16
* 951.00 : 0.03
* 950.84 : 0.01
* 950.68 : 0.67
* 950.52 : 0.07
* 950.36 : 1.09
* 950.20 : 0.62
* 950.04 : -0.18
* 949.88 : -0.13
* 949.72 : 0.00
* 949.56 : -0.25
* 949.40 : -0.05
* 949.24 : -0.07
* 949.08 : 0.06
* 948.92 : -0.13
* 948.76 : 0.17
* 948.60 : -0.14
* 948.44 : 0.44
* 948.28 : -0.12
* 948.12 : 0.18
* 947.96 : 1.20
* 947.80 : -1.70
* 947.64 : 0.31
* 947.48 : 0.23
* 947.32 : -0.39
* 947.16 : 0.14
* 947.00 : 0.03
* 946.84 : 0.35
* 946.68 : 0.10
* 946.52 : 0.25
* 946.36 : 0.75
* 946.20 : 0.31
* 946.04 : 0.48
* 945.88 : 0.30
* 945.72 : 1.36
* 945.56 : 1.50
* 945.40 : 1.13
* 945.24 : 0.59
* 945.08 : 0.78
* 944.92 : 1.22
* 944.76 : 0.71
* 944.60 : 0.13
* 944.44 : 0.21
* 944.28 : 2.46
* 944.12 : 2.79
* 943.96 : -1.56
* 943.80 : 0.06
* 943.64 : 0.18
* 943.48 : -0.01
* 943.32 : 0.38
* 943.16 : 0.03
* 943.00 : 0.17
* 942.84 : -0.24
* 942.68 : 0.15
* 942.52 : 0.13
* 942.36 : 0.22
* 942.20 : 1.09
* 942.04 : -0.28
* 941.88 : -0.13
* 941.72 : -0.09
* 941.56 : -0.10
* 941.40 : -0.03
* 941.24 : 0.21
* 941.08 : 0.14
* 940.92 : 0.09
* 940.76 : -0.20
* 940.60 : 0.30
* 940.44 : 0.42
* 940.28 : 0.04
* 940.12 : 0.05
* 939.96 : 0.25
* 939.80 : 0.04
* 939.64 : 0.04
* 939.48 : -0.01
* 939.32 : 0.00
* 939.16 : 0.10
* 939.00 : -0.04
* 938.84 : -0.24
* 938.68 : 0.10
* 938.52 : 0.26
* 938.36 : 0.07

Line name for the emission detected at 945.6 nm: [O II] 3727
